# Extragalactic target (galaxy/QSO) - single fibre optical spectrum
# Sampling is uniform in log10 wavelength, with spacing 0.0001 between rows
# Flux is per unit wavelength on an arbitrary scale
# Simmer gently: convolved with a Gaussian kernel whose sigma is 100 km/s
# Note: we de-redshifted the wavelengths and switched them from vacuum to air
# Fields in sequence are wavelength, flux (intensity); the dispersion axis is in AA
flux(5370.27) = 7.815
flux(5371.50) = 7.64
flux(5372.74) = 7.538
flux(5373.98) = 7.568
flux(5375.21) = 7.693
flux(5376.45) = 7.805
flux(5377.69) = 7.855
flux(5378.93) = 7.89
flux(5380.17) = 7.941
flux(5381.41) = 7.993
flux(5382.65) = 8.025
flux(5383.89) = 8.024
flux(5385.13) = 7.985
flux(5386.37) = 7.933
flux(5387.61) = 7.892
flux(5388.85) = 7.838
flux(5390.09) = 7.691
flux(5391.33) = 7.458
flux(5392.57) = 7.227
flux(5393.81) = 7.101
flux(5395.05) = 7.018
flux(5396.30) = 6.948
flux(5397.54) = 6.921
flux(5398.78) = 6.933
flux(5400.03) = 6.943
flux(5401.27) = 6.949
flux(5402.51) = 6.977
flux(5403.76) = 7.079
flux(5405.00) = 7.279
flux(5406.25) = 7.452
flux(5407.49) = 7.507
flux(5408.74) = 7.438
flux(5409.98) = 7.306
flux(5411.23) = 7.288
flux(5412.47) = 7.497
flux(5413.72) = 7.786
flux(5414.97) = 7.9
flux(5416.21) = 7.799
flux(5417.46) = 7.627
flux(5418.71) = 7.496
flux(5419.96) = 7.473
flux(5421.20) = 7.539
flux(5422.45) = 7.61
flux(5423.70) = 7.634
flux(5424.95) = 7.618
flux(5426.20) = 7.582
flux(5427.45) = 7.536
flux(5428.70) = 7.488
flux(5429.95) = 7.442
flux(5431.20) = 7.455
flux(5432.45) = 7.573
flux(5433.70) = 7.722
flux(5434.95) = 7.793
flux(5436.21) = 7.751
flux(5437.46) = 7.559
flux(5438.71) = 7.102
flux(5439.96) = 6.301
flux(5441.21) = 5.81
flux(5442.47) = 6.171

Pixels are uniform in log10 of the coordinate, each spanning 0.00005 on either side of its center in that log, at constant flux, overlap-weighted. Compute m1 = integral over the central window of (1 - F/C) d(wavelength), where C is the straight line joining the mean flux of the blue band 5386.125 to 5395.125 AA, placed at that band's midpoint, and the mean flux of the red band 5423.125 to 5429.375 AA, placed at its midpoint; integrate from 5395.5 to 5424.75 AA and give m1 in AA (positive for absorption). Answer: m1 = 0.7 AA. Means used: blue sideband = 7.54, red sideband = 7.57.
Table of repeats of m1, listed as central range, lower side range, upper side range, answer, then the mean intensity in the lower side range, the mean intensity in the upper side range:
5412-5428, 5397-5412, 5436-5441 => -1.2 AA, 7.18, 7.03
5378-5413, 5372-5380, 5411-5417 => 1.2 AA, 7.73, 7.68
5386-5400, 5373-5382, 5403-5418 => 0.6 AA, 7.81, 7.49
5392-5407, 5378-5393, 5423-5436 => 1.3 AA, 7.83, 7.58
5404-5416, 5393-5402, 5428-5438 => -0.5 AA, 6.98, 7.6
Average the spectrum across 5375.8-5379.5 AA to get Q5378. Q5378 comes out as 7.84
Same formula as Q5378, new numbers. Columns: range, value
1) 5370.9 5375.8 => 7.61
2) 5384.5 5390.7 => 7.87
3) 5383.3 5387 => 7.98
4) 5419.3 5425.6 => 7.58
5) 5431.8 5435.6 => 7.68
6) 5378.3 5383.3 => 7.95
